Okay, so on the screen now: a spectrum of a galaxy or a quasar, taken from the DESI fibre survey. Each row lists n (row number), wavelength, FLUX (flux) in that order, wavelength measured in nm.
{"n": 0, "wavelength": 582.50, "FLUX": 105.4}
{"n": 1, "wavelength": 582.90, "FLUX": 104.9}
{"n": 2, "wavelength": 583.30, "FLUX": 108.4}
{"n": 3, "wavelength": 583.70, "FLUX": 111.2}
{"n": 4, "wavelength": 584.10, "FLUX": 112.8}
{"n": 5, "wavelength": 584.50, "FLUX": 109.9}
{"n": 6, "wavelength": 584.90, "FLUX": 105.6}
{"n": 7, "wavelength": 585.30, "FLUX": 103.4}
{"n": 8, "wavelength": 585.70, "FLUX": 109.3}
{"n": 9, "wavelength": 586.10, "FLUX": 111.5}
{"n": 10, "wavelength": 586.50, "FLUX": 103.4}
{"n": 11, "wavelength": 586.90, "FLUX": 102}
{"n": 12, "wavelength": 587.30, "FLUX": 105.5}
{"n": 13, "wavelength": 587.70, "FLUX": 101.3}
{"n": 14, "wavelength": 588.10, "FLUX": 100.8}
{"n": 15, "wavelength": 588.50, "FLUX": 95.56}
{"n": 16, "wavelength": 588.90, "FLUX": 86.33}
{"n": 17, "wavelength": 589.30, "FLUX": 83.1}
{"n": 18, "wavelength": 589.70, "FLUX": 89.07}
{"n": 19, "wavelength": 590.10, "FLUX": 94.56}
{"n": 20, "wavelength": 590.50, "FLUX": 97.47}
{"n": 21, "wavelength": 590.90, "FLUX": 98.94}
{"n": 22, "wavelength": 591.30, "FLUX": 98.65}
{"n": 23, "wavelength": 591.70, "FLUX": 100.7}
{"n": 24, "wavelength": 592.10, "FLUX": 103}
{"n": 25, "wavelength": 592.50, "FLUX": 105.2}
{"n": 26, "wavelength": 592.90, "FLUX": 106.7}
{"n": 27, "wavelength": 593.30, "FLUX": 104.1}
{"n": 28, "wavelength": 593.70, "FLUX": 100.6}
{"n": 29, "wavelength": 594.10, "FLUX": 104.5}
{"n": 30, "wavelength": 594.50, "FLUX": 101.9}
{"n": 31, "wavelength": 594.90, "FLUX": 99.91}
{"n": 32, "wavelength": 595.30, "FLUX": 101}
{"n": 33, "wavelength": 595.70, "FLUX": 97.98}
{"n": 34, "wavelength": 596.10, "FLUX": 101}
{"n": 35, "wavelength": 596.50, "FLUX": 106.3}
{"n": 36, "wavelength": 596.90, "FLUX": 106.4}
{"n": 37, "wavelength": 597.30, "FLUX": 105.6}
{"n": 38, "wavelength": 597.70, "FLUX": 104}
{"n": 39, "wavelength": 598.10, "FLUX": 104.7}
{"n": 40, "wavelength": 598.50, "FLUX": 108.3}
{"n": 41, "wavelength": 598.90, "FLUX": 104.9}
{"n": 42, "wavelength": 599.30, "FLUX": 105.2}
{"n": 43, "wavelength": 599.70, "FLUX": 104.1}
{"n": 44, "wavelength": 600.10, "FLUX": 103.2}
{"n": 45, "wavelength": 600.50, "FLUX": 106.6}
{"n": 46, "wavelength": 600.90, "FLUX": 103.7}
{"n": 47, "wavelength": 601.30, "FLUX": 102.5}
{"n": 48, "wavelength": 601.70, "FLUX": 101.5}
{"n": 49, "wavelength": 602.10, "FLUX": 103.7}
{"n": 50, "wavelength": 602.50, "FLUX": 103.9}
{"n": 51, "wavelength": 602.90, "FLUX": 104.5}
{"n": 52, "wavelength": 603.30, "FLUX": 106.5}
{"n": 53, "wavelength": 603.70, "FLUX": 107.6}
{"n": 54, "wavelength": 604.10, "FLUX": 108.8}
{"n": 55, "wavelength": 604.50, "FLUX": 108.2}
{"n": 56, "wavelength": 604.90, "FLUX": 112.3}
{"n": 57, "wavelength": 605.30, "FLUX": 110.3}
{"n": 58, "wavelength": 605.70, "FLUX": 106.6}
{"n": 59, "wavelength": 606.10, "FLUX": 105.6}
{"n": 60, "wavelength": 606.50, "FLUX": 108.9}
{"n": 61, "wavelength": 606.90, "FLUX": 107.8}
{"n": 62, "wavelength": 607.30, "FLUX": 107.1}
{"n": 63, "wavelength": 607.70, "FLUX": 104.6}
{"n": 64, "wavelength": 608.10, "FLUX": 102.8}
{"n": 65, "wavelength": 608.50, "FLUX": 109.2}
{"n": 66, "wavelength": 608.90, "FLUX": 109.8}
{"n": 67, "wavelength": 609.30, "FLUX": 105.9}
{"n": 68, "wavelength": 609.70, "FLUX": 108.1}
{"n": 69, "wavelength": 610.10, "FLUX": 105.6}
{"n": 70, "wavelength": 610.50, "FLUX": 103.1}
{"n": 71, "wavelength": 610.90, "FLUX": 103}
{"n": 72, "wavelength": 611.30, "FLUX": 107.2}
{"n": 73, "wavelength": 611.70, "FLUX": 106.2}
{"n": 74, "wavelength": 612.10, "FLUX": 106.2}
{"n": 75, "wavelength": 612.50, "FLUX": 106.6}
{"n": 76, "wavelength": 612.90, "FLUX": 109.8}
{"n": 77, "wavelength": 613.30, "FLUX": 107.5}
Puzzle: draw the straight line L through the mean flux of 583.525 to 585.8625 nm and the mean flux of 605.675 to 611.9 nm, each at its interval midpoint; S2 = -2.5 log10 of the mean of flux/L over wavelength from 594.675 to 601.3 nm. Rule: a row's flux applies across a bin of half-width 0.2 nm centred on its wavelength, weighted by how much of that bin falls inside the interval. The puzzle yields 0.04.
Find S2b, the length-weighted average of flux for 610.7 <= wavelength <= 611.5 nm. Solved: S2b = 105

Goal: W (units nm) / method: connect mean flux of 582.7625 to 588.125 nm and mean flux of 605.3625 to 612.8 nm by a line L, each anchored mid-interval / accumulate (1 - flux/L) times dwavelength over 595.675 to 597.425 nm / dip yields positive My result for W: 0.04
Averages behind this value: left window 107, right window 106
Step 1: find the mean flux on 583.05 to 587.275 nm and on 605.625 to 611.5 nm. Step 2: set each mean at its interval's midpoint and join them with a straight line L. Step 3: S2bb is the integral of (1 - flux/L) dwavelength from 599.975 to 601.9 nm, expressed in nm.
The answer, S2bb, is 0.06 nm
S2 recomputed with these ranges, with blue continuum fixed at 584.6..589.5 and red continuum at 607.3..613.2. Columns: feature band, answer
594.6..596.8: 0.01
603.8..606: -0.04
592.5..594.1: -0.02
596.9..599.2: -0.02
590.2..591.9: 0.03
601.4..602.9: 0.01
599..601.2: -0.01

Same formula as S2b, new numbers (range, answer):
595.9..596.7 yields 104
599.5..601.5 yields 104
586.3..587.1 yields 103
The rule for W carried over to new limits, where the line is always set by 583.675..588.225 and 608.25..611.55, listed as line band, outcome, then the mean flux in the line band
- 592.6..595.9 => 0.13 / 102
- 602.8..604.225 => -0.01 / 107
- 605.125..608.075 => -0.02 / 107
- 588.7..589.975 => 0.24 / 86.7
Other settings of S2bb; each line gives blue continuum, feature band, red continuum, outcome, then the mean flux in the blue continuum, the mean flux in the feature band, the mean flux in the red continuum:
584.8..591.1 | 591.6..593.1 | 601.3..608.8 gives -0.05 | 99.1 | 104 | 107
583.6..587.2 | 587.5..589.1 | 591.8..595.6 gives 0.15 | 108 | 96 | 103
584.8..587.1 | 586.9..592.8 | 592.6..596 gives 0.38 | 106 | 97.5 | 102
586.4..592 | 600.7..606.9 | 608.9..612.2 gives -0.20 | 96.9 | 106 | 106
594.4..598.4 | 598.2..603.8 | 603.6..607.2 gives 0.06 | 103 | 105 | 108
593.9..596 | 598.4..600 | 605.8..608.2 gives -0.04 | 101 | 105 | 106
